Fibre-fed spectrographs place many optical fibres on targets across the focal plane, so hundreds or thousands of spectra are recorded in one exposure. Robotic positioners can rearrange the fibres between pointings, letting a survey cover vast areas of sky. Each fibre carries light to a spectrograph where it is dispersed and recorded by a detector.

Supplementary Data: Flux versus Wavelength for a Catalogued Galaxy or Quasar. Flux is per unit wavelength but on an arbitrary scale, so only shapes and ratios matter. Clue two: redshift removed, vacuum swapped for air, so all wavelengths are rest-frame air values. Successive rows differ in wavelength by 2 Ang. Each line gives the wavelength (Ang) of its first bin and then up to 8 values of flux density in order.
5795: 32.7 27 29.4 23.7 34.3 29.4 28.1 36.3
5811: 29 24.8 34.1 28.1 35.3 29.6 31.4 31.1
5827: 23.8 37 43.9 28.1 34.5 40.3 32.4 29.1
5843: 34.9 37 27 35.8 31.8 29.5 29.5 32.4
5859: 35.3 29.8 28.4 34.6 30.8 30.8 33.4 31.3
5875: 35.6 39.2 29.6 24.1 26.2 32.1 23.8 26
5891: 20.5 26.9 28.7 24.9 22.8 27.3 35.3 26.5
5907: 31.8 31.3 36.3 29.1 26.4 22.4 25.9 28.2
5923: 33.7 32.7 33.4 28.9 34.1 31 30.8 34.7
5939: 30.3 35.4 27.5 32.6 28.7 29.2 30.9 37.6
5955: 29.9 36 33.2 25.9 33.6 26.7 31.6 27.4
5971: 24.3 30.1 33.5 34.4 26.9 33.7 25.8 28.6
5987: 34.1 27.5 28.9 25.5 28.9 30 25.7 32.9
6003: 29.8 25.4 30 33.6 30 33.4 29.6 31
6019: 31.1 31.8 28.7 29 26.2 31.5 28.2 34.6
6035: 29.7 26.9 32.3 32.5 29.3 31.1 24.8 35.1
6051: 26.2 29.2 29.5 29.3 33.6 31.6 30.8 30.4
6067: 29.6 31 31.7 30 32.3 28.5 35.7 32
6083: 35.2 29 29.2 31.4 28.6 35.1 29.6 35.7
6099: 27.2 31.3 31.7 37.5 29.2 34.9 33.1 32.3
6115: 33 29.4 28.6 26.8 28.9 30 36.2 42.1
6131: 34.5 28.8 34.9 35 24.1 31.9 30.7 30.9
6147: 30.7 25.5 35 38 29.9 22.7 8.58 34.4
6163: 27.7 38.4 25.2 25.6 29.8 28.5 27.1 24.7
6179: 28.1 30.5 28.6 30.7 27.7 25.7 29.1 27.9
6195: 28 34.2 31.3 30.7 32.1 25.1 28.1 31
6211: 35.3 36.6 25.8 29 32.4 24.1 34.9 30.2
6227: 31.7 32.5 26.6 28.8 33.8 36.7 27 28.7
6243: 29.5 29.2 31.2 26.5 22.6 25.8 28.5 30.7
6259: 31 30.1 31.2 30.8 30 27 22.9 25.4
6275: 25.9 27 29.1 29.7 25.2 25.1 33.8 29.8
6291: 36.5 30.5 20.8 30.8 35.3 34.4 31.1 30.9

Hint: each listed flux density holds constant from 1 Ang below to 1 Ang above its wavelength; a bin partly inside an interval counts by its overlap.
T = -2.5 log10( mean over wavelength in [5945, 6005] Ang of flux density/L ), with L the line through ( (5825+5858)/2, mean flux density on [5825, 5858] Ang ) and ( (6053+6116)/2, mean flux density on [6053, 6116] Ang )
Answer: 0.08 mag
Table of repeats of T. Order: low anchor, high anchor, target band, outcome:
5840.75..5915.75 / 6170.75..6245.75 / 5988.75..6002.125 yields 0.05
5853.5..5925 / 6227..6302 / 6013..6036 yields -0.03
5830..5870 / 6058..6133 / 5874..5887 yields 0.07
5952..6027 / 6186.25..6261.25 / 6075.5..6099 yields -0.06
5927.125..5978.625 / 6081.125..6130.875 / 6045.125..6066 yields 0.06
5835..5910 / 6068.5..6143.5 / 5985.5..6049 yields 0.05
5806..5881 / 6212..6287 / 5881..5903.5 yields 0.20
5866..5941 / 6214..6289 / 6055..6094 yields -0.07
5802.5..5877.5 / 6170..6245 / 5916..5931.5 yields 0.07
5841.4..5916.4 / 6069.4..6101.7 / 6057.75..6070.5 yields 0.00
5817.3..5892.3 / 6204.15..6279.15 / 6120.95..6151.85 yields -0.07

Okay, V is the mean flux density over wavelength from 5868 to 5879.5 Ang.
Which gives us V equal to 33.5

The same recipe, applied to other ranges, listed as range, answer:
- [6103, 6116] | 33.2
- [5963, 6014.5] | 29.6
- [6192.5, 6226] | 30.4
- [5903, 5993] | 30.5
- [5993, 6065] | 30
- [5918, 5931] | 30.7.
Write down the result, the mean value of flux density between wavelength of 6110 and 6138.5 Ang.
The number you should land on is 32.3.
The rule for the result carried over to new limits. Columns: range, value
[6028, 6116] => 31.2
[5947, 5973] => 30.4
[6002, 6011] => 29.7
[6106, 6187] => 30.1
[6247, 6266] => 28.7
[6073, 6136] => 32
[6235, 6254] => 28.9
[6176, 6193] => 28.1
